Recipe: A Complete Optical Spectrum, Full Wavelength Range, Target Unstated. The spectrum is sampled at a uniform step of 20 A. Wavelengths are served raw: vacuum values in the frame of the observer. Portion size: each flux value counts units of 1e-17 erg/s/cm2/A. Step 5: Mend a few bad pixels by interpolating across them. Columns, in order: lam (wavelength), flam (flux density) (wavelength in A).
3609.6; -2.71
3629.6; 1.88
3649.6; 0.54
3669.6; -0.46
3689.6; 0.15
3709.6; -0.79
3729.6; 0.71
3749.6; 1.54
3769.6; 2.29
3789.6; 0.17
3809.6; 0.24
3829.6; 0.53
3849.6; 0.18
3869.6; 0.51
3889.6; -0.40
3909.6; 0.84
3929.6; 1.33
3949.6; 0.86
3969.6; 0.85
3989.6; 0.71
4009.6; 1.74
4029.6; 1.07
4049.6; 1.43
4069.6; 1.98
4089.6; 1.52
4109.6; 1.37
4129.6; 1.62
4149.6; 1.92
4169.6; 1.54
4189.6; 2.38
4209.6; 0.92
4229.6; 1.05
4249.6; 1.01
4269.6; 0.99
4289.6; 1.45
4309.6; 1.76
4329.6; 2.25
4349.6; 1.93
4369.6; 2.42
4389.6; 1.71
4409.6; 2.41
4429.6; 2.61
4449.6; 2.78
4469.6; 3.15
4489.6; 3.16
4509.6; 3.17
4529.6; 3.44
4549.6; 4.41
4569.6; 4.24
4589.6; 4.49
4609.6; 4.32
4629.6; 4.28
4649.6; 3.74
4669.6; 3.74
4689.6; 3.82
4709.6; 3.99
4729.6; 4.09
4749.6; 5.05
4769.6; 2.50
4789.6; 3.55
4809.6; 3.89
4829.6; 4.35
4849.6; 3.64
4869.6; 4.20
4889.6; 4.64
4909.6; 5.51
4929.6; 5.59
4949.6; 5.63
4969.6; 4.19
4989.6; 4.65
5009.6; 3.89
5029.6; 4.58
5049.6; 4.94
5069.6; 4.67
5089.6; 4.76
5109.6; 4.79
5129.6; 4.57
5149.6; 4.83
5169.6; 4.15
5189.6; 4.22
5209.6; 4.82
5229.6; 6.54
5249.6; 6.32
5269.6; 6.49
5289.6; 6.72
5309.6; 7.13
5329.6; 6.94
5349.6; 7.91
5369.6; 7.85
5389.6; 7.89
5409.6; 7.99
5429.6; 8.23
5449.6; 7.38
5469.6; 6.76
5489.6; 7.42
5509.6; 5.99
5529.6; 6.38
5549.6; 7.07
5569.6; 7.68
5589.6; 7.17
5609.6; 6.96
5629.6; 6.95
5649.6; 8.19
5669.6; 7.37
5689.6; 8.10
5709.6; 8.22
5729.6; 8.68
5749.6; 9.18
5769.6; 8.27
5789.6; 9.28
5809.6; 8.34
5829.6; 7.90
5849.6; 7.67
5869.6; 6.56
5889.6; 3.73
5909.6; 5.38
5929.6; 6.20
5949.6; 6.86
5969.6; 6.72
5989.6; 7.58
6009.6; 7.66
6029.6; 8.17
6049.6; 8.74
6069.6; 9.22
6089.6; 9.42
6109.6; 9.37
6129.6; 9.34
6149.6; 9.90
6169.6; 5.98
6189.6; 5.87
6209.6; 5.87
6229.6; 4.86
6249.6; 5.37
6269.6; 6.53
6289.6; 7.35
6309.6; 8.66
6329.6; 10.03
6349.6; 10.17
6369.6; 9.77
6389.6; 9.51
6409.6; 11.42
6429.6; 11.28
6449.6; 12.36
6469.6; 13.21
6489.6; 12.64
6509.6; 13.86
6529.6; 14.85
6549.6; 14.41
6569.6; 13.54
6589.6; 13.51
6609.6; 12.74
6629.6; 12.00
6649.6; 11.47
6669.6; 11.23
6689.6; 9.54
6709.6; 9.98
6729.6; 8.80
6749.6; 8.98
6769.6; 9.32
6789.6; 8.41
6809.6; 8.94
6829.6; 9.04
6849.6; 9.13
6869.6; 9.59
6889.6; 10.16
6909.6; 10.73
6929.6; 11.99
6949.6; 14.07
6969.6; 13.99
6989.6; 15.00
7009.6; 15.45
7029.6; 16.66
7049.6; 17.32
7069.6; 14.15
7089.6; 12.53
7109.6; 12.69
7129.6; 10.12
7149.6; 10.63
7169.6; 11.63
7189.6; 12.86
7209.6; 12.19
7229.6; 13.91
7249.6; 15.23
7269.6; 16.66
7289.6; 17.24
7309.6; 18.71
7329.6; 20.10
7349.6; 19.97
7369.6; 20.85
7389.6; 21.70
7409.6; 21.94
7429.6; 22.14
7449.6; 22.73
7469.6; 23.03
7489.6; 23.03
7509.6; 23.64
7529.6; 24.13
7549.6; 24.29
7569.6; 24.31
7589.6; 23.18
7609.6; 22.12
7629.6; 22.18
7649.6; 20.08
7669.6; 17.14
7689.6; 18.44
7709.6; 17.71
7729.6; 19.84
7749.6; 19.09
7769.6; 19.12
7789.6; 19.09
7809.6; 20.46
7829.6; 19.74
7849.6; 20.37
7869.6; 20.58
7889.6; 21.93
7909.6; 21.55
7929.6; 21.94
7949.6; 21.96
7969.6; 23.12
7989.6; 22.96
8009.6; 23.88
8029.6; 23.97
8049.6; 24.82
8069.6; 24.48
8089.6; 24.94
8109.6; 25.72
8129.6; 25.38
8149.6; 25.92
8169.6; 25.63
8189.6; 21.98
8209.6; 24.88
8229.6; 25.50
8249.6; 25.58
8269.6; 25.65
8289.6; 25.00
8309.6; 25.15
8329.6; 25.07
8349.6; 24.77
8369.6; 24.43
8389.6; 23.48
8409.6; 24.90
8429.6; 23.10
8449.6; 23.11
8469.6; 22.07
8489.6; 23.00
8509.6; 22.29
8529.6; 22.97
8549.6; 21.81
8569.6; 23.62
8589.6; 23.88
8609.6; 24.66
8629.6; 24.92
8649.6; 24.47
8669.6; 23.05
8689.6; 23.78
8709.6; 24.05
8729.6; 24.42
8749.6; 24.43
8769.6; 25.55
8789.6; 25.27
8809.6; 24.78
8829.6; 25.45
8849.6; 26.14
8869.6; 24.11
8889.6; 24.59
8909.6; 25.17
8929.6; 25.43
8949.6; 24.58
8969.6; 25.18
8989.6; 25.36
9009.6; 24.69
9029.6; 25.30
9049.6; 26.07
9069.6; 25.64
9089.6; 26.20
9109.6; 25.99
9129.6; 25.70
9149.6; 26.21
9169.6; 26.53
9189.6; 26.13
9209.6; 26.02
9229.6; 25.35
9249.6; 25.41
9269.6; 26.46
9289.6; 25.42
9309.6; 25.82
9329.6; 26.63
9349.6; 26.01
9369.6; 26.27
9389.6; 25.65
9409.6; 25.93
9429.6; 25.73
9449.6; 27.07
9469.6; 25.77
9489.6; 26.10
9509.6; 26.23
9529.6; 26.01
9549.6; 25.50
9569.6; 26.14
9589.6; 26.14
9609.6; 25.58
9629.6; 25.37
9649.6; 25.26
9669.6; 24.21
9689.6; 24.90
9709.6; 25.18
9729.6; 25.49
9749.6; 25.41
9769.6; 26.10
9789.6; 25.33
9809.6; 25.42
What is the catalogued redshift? 0.00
